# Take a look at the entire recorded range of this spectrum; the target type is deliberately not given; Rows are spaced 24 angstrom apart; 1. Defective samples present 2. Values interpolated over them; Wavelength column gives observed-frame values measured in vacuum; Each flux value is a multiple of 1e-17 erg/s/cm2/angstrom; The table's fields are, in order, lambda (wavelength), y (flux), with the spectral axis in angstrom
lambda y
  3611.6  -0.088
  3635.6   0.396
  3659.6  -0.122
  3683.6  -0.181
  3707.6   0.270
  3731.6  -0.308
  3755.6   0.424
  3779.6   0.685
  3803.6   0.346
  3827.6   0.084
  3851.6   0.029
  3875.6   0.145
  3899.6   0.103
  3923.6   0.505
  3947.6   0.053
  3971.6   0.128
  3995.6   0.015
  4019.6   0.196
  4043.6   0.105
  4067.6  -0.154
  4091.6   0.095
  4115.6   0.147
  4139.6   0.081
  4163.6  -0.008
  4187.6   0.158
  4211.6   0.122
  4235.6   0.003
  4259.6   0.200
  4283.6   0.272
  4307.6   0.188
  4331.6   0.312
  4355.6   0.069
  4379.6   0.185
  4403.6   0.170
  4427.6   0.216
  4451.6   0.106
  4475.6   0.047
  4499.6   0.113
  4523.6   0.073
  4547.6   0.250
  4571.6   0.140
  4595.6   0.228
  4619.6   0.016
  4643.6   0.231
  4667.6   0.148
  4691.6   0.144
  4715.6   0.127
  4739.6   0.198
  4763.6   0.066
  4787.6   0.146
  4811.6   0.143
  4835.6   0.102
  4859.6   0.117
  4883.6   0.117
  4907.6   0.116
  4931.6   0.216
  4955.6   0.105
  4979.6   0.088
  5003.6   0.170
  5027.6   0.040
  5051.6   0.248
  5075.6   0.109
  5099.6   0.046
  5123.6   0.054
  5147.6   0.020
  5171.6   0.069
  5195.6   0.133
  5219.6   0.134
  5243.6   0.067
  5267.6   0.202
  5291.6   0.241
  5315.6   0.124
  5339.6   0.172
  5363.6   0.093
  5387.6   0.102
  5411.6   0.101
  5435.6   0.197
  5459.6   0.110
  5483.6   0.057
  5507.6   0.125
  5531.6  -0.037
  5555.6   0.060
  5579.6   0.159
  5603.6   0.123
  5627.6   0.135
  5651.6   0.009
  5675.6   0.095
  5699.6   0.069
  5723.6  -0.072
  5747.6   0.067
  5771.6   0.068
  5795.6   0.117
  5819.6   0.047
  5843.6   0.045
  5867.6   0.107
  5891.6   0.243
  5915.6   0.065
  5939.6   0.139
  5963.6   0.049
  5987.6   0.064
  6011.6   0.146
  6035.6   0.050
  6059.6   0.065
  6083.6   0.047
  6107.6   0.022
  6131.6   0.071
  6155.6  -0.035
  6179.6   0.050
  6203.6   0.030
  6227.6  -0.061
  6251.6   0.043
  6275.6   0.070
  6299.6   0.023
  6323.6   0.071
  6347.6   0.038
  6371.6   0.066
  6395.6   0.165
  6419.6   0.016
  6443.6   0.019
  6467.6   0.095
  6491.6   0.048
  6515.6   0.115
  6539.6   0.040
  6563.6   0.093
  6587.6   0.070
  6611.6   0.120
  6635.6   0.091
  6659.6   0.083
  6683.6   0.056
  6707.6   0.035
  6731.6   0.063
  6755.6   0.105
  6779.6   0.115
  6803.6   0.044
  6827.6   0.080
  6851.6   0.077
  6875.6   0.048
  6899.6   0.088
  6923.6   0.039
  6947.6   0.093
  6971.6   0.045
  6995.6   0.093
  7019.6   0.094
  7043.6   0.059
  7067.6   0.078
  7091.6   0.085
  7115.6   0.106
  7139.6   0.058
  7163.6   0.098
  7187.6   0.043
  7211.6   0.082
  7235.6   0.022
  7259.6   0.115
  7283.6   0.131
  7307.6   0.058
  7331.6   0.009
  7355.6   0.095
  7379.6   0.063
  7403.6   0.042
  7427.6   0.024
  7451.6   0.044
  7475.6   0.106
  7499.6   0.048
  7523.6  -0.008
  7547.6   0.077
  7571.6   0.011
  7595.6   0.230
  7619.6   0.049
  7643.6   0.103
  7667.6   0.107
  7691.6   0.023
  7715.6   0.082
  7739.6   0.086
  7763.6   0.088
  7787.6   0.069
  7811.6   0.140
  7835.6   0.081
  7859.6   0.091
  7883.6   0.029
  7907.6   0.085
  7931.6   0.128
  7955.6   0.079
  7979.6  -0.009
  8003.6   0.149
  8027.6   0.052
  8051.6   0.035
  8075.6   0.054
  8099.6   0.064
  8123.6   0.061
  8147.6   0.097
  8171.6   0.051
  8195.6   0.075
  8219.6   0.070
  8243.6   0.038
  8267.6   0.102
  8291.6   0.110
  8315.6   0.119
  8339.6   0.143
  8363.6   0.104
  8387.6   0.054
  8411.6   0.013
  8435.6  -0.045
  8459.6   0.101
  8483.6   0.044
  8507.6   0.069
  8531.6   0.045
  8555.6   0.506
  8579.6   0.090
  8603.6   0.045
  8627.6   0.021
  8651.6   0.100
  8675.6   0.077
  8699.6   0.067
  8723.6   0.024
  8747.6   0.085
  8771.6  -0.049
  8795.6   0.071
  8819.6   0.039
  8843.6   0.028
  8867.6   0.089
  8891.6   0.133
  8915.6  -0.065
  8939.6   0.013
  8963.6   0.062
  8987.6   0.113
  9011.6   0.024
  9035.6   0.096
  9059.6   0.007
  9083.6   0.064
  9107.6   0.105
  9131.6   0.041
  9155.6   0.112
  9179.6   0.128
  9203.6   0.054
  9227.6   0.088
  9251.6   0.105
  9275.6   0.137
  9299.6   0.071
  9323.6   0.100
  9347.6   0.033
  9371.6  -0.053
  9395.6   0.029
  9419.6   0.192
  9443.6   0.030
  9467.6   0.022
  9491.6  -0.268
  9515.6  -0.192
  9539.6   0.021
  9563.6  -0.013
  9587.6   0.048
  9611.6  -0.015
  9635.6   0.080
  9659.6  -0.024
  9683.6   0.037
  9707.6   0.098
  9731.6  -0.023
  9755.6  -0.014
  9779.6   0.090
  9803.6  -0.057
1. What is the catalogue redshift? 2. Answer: 1.30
